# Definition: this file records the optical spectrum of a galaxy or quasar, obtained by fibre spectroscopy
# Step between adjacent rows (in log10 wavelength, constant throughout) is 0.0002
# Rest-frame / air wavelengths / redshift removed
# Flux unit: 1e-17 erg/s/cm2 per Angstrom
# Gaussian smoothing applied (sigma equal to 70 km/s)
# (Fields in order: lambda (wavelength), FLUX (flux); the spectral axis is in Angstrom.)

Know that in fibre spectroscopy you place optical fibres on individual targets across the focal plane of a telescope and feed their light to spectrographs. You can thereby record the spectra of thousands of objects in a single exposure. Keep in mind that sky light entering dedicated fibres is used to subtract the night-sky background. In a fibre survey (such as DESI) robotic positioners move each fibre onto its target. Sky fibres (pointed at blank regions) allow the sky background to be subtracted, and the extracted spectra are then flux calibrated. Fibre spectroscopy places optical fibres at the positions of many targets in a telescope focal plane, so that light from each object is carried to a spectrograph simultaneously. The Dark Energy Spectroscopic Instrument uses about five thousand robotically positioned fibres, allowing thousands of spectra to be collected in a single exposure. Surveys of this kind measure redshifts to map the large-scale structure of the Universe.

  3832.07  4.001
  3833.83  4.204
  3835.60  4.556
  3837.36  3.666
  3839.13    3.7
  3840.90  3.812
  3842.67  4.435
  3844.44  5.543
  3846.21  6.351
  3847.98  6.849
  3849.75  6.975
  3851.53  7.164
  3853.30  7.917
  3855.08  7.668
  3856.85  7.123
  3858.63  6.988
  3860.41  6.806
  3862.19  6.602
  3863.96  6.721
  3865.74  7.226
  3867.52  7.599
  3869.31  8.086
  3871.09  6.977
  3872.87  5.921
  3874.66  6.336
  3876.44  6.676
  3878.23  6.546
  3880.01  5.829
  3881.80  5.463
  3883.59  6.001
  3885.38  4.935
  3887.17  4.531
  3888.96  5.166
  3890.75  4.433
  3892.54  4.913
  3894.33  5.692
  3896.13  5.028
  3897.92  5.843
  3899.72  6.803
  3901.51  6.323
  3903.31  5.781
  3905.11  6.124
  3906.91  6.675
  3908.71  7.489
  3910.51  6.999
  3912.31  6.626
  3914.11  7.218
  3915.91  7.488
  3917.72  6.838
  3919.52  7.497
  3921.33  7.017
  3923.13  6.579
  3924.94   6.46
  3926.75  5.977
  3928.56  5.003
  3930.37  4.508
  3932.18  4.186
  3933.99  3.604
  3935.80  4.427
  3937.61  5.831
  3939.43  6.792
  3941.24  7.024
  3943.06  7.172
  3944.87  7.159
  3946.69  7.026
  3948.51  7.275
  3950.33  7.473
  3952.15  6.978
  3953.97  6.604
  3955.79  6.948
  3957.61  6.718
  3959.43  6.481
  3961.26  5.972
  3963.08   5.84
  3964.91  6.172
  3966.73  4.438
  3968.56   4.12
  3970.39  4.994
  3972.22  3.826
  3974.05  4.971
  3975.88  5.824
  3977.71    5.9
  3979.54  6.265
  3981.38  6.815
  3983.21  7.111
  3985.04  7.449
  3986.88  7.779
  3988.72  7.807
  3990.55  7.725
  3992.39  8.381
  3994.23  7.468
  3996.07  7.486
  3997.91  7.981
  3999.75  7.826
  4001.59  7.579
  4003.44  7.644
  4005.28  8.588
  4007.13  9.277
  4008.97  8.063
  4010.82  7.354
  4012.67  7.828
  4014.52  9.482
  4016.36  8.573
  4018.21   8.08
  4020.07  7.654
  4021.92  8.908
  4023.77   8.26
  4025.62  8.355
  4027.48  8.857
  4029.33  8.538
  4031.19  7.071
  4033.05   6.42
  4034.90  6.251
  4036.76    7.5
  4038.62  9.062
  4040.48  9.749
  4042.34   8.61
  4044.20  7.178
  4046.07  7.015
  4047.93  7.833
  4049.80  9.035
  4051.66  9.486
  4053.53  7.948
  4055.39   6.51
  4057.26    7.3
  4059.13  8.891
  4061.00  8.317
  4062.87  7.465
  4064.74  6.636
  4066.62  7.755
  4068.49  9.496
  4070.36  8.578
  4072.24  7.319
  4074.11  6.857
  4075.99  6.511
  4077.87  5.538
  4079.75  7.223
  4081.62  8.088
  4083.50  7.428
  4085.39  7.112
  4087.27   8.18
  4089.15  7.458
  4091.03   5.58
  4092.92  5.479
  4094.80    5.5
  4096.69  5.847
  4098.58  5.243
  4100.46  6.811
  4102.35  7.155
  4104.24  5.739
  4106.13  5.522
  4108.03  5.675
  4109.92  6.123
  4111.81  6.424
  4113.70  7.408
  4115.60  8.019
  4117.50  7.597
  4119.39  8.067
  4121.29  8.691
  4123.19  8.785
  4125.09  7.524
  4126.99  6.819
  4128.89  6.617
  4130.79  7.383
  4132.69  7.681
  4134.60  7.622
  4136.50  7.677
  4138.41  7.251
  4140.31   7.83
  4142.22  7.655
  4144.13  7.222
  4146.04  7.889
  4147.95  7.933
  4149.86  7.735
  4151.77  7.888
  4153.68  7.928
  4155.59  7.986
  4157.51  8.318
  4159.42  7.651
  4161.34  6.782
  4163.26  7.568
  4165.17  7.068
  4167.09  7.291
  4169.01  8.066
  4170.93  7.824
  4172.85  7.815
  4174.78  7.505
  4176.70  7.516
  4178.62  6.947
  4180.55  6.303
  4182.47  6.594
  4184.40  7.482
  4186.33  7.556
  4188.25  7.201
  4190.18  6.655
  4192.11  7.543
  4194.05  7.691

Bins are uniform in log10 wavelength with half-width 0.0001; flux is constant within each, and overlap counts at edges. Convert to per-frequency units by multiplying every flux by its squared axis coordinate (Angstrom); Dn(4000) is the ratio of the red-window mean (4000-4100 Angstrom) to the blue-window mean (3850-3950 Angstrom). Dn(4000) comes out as 1.30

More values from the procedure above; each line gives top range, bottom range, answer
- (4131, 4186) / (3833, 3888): 1.43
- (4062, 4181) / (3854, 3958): 1.27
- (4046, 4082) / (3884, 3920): 1.37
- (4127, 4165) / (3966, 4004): 1.23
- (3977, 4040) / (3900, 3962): 1.27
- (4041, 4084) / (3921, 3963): 1.32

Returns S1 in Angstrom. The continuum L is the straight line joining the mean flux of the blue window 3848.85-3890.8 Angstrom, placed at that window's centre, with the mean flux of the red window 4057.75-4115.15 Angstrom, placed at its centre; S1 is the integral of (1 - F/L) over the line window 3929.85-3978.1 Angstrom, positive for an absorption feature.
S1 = 5.8 Angstrom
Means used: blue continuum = 6.53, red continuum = 6.92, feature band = 5.87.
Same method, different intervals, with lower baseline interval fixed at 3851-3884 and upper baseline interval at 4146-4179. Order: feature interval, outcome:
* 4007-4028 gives -3.18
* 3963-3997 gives 3.80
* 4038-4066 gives -2.70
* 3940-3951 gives -0.19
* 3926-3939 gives 4.01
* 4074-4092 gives 1.05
